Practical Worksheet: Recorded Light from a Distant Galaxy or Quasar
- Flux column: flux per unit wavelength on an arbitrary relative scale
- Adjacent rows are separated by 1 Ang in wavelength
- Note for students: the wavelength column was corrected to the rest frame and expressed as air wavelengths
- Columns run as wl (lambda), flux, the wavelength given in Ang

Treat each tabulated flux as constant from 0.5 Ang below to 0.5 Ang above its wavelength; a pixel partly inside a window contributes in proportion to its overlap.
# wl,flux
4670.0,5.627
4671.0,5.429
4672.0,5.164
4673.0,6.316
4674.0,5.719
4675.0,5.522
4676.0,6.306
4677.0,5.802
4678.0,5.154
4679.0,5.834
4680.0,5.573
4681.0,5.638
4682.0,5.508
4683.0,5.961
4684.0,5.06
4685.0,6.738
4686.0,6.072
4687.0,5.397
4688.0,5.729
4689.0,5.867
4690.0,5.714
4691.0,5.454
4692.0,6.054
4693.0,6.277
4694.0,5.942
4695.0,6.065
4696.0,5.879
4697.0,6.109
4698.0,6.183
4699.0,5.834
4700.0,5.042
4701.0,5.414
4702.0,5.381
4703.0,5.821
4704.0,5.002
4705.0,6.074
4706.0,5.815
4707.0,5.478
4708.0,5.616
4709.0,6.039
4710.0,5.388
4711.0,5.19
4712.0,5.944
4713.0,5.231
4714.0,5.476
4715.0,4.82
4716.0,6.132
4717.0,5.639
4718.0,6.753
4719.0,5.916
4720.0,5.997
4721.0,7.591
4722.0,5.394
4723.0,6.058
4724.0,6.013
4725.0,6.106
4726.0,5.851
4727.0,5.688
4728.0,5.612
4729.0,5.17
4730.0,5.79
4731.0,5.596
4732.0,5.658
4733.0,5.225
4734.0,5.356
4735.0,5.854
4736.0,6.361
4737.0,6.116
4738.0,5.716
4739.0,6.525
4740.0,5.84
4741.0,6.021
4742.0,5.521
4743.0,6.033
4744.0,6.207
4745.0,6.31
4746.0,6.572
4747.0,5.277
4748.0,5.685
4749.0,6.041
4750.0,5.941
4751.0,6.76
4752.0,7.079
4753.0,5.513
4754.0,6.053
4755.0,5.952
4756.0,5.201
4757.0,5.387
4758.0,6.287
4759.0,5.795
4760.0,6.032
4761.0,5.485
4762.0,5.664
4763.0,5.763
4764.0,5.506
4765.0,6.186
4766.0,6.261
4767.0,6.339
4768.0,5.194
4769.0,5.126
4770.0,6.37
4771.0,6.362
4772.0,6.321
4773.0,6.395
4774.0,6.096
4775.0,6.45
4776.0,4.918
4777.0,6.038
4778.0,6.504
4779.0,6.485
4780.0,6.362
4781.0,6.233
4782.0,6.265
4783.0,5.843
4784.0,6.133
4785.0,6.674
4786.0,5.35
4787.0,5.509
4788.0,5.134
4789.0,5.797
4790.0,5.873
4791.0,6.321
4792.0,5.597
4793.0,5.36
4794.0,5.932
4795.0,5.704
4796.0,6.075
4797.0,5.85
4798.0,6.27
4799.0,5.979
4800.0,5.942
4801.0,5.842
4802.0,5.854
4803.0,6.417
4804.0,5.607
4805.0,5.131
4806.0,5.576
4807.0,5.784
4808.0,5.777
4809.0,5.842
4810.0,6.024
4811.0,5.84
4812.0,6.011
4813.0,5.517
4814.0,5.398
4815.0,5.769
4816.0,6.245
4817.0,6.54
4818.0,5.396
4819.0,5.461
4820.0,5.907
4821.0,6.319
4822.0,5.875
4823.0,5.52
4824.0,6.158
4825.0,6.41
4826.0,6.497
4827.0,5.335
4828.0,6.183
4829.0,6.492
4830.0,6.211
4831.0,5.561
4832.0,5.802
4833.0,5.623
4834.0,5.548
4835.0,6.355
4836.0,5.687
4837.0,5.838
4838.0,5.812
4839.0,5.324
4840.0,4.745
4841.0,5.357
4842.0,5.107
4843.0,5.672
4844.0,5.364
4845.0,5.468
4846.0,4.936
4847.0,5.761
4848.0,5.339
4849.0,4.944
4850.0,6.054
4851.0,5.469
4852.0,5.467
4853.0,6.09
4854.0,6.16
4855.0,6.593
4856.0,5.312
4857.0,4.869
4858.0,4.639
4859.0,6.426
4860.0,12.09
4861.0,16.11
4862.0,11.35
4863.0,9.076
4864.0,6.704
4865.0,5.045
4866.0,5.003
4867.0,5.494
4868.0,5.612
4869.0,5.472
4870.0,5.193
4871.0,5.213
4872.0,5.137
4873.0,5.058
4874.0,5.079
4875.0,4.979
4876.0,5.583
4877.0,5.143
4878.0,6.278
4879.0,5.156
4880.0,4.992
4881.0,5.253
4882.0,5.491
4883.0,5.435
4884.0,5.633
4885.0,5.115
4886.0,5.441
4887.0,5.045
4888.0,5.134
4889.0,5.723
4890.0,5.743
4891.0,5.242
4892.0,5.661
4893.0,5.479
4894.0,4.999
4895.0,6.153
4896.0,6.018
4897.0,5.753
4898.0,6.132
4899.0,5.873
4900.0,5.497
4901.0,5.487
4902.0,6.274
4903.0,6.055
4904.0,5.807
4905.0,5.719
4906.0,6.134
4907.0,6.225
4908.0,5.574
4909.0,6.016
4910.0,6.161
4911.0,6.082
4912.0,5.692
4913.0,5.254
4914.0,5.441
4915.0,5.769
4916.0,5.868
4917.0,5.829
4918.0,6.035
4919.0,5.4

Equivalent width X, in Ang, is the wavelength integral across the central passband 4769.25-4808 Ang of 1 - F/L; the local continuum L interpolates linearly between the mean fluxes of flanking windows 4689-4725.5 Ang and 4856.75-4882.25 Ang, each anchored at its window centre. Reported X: 1.0 Ang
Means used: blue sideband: 5.8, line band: 5.95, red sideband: 6.43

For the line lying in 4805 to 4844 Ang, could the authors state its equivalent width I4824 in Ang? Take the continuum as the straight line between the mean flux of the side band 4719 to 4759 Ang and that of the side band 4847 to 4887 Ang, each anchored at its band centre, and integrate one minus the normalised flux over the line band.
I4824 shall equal 1.7 Ang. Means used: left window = 5.93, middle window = 5.79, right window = 6.12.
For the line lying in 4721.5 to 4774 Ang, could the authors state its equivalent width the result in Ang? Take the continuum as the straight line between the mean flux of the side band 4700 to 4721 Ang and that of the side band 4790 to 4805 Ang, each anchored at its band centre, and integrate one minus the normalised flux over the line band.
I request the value -1.1 Ang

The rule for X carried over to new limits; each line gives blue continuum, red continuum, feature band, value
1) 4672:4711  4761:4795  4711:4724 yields -0.2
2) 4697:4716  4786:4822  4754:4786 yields -1.4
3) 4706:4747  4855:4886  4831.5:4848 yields 1.7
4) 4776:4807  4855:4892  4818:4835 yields 0.2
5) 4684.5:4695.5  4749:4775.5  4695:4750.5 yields 1.4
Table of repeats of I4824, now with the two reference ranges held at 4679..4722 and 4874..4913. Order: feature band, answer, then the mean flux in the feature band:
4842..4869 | -4.19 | 6.53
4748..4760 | -0.53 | 5.99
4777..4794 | -0.76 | 5.97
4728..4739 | 0.06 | 5.72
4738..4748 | -0.45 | 6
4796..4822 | -0.76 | 5.86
